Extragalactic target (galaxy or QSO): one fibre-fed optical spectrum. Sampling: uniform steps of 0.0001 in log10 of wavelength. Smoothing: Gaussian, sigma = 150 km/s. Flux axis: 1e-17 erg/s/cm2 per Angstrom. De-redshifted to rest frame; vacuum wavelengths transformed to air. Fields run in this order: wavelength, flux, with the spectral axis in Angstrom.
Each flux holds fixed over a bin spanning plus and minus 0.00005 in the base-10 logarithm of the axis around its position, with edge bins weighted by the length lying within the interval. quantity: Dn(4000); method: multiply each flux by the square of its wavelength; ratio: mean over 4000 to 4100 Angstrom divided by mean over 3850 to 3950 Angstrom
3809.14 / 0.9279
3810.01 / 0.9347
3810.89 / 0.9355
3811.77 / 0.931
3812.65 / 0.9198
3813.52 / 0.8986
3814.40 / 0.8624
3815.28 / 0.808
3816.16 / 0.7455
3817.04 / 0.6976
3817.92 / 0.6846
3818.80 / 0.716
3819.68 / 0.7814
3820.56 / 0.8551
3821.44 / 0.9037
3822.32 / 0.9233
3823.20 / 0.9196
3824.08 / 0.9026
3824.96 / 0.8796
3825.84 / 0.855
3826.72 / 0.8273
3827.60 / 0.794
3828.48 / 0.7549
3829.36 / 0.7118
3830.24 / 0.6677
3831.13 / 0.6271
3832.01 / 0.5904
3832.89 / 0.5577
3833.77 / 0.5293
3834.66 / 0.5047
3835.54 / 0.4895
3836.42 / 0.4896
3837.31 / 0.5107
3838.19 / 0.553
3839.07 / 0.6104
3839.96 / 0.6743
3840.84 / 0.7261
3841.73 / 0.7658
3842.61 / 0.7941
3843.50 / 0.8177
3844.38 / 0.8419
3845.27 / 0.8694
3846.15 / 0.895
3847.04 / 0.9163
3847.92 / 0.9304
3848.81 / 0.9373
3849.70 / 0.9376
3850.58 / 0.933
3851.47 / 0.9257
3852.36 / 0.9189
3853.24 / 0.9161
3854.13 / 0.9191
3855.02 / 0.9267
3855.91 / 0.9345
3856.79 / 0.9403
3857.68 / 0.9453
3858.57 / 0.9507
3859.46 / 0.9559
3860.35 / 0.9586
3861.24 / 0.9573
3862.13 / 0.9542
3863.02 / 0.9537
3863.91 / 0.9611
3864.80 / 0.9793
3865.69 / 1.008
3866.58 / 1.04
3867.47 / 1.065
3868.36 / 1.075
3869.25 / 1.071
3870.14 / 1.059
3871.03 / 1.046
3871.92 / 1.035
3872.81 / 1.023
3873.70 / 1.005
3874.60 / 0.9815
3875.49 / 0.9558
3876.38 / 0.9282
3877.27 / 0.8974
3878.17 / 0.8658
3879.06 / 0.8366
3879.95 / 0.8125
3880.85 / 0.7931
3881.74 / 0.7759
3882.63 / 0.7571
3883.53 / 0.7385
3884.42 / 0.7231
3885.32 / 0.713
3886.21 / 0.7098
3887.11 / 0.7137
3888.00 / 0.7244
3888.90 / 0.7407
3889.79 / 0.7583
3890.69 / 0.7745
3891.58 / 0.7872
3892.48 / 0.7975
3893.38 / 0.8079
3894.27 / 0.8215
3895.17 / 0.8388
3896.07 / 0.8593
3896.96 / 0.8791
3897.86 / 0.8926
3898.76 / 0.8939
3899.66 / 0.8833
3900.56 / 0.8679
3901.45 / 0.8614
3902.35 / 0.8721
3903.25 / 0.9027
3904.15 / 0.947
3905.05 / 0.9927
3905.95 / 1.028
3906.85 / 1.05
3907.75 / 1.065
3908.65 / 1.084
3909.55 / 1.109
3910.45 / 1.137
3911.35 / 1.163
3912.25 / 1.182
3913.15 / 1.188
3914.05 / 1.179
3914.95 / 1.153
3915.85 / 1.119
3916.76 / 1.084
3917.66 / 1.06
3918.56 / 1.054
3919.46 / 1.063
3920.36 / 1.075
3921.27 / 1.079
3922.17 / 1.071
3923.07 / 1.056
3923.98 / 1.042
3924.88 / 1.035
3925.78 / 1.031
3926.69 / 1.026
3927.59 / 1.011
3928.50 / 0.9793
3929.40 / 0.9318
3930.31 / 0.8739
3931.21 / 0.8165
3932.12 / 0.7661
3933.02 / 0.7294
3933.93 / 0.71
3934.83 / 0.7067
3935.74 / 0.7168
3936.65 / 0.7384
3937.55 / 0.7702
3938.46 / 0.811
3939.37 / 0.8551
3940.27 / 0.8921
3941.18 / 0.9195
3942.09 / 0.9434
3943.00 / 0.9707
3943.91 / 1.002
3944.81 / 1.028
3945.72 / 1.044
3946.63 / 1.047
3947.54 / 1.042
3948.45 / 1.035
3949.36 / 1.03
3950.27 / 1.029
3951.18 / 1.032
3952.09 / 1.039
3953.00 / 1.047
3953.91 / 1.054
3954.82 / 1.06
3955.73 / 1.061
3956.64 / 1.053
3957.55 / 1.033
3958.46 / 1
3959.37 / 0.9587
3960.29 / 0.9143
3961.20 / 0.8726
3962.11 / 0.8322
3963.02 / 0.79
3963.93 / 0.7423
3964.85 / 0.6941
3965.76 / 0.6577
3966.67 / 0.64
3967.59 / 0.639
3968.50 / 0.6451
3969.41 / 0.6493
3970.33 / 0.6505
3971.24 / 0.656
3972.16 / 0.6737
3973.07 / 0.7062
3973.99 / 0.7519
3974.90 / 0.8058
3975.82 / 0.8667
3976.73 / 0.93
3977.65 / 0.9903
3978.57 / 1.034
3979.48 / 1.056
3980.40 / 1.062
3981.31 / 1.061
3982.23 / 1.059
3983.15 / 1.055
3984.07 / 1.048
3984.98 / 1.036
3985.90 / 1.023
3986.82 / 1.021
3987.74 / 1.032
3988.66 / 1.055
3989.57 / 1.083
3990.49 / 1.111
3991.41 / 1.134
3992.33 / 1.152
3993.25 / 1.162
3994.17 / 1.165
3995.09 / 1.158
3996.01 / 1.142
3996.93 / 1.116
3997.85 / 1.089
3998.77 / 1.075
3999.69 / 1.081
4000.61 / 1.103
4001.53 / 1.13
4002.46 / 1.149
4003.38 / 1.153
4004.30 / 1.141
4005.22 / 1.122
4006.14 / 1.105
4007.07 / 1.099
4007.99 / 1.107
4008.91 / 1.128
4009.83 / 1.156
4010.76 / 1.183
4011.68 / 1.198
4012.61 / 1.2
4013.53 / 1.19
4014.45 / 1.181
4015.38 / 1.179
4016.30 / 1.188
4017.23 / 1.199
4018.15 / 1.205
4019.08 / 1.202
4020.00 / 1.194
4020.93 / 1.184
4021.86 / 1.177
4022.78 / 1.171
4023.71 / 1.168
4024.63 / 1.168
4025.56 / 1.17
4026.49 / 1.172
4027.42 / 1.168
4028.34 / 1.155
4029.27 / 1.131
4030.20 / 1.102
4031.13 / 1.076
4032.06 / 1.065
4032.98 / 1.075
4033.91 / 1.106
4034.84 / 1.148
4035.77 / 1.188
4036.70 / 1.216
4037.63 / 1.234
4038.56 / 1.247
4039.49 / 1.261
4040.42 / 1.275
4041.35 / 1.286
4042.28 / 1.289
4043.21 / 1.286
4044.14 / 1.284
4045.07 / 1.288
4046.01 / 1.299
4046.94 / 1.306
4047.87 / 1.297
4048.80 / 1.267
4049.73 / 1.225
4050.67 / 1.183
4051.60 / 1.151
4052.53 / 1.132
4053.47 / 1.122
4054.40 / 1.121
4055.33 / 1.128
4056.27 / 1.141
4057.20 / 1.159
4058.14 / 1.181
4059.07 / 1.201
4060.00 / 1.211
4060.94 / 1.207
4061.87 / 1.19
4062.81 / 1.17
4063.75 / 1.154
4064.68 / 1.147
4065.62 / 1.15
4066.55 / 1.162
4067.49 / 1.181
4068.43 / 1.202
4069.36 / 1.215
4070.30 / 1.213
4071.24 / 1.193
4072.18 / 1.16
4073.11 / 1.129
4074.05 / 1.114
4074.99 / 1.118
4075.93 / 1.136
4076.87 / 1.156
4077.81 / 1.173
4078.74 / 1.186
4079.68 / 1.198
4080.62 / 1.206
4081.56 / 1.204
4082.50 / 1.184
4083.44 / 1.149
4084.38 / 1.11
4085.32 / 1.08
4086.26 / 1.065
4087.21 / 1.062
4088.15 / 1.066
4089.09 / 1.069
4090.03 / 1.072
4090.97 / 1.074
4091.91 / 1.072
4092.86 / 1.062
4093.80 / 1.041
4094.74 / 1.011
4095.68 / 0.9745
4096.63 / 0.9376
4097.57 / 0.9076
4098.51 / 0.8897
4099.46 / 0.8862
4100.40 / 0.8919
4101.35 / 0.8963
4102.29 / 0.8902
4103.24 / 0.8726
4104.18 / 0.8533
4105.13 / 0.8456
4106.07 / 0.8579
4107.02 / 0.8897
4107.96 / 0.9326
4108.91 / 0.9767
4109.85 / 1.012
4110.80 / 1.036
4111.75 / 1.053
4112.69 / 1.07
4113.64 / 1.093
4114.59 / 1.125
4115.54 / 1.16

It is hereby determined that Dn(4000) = 1.32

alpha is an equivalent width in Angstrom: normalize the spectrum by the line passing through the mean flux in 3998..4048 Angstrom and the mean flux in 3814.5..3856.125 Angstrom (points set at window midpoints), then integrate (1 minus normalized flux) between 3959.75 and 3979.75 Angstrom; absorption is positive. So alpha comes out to 5.3 Angstrom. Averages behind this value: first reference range 0.776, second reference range 1.18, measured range 0.78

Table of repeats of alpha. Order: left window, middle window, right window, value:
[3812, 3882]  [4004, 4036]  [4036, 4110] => -3.0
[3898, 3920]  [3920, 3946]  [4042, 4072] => 3.6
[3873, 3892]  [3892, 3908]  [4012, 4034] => -0.8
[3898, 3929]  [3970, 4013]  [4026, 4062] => 3.4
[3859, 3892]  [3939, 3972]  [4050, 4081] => 3.5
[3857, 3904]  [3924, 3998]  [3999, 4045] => 8.1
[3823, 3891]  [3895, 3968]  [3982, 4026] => 2.1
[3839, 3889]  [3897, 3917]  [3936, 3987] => -2.8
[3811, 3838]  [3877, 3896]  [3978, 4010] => 2.0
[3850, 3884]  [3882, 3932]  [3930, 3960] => -0.3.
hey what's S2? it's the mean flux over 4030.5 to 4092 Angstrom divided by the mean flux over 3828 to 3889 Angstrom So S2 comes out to 1.40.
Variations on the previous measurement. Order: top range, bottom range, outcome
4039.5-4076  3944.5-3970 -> 1.31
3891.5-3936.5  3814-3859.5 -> 1.22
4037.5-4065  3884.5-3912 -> 1.37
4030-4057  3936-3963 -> 1.24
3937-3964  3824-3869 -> 1.17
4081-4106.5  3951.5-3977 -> 1.20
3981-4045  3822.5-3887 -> 1.36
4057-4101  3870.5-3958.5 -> 1.18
